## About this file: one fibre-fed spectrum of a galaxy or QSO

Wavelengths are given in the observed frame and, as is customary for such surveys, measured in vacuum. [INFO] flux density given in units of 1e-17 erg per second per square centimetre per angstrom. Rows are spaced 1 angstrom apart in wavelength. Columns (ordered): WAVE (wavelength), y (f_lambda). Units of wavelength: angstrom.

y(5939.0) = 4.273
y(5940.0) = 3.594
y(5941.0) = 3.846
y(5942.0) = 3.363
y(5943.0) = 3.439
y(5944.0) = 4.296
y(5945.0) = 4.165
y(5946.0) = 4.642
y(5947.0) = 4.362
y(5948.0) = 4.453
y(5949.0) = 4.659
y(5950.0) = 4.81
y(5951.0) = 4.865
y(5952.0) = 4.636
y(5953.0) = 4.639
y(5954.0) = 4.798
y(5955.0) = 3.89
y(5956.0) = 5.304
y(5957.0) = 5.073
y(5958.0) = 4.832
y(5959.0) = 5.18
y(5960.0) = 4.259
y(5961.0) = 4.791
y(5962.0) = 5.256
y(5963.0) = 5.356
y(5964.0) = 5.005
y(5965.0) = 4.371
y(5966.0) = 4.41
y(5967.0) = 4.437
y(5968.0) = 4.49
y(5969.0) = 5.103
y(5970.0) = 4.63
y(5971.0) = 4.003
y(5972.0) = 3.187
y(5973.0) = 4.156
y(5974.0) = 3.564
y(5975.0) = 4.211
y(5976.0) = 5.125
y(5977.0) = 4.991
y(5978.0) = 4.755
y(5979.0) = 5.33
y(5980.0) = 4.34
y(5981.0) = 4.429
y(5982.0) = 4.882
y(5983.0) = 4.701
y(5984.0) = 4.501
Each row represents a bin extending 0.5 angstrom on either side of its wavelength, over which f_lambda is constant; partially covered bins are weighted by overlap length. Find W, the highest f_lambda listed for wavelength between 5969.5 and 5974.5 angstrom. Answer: 4.63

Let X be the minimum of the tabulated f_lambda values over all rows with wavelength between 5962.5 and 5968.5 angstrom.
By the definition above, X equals 4.371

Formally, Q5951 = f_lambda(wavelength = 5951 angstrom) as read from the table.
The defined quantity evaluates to 4.865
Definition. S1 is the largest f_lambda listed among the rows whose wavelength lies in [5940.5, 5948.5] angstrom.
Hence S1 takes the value 4.642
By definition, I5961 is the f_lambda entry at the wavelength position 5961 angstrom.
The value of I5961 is 4.791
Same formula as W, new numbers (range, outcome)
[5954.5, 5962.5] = 5.304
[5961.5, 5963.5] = 5.356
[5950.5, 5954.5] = 4.865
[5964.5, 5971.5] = 5.103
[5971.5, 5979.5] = 5.33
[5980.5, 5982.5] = 4.882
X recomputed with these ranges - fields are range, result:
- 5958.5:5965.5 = 4.259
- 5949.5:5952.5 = 4.636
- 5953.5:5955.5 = 3.89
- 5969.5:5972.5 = 3.187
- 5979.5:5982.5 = 4.34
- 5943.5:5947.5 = 4.165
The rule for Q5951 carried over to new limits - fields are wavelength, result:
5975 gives 4.211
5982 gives 4.882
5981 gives 4.429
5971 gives 4.003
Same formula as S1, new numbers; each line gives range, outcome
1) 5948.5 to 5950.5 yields 4.81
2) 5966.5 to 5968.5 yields 4.49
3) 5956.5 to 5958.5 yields 5.073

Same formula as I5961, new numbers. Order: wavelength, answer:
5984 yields 4.501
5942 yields 3.363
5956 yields 5.304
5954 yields 4.798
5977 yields 4.991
